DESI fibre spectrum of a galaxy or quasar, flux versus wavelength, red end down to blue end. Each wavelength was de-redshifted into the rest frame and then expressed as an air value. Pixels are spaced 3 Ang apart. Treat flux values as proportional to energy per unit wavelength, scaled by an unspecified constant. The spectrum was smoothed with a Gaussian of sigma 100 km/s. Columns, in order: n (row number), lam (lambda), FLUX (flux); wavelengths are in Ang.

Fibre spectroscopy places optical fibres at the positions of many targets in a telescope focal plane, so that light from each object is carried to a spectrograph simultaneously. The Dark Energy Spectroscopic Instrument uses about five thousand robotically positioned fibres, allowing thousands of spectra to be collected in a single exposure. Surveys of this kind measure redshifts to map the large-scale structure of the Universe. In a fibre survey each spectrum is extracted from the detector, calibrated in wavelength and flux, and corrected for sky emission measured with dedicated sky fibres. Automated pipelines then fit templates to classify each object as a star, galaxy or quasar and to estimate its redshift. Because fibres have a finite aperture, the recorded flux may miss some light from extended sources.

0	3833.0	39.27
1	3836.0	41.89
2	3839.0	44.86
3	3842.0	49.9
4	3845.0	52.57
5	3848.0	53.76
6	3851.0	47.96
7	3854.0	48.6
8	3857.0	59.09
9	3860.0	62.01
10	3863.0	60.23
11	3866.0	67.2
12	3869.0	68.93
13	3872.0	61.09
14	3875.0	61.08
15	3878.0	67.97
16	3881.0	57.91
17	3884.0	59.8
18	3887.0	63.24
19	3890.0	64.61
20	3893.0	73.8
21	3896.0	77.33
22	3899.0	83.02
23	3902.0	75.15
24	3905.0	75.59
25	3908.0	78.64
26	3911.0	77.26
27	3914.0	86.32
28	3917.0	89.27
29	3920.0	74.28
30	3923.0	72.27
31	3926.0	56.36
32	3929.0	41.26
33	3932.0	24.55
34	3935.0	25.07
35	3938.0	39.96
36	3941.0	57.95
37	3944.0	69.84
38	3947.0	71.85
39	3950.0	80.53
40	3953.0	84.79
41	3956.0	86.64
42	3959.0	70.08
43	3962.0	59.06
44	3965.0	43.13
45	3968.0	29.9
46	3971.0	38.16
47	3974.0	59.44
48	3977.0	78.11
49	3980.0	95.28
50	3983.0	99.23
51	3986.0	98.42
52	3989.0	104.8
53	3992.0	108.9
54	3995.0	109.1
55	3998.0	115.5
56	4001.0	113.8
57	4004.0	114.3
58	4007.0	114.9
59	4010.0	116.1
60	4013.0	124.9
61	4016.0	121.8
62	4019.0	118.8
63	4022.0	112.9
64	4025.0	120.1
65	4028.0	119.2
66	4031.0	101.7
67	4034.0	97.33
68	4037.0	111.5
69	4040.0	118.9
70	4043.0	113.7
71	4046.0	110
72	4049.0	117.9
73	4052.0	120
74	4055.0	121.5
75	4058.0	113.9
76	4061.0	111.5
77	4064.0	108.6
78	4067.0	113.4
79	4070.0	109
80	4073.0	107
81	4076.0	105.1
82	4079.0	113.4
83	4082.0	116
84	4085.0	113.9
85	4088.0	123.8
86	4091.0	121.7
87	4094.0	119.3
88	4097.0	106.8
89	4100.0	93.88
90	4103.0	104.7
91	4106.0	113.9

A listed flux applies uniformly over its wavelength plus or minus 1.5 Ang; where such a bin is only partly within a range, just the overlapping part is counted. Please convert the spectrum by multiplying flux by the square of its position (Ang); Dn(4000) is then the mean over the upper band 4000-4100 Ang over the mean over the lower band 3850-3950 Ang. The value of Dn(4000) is 1.92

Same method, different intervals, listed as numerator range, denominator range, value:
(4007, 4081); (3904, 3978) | 1.91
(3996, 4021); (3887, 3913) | 1.65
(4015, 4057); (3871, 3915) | 1.74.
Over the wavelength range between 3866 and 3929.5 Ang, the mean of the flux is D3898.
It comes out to 70.2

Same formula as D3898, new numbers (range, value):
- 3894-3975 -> 64.1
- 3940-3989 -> 71.3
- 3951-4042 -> 96.2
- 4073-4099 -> 114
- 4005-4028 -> 118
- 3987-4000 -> 109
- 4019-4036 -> 111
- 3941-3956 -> 75.9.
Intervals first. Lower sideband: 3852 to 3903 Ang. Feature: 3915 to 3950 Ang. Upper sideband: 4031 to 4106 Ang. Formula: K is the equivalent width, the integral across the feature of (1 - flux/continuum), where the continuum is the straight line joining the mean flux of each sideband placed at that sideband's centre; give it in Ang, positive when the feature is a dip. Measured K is 9.1 Ang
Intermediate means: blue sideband 65.1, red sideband 112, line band 58.1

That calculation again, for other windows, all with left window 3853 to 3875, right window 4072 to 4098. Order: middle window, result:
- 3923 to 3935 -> 5.31 Ang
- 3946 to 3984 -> 7.55 Ang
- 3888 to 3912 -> -1.85 Ang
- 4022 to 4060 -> -3.64 Ang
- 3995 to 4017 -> -4.90 Ang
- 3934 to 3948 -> 4.69 Ang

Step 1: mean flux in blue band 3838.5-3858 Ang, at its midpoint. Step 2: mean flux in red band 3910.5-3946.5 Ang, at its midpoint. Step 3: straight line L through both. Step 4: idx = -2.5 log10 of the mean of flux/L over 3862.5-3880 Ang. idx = -0.20 mag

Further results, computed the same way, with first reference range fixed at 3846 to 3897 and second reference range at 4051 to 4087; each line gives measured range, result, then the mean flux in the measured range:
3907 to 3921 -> -0.123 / 81.5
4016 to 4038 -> -0.106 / 112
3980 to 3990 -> -0.099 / 99.8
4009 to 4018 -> -0.224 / 121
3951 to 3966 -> 0.198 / 70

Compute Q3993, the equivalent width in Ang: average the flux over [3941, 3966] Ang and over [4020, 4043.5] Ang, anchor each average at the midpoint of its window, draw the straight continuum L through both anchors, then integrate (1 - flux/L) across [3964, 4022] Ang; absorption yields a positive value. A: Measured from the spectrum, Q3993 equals -1.8 Ang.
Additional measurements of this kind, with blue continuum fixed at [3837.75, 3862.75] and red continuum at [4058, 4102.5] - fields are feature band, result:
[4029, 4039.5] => -0.6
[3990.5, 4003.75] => -3.2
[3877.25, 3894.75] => -0.7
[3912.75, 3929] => -0.4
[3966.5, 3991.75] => 2.7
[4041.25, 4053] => -1.4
